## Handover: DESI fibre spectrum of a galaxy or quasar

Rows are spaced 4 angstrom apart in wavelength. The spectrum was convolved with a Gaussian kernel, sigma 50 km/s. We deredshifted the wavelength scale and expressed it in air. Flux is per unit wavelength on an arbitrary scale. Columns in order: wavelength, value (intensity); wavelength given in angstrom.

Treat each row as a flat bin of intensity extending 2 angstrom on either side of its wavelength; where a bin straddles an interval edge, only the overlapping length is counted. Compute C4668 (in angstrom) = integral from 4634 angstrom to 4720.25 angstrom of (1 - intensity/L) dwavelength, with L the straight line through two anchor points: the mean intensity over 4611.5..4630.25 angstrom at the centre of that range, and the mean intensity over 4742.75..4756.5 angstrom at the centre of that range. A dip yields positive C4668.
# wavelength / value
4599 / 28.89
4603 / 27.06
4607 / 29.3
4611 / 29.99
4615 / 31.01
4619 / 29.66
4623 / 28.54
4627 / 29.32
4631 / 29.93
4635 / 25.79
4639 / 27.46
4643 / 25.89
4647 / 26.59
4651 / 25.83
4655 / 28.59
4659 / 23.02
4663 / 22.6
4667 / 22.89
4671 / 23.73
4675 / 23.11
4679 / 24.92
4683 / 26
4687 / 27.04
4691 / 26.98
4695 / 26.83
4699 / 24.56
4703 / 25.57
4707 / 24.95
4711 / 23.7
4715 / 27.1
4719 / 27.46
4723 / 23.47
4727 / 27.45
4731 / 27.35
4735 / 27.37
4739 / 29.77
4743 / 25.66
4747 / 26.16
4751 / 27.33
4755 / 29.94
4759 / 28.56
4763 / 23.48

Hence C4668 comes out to 9.65 angstrom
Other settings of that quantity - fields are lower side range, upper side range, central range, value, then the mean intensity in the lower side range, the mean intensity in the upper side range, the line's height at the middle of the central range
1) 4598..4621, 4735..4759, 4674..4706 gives 3.1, 29.3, 27.8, 28.4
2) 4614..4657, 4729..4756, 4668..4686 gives 2.2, 28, 27.6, 27.8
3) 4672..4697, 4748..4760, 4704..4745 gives 1.3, 25.7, 28.4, 27.3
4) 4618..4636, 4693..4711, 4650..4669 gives 1.9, 28.8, 25.3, 27.2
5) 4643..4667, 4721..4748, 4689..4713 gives 0.6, 25.2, 26.8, 26.1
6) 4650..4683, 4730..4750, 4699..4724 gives 0.7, 24.4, 27.3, 26.1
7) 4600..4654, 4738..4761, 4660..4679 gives 3.2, 28.2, 27.8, 28.1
